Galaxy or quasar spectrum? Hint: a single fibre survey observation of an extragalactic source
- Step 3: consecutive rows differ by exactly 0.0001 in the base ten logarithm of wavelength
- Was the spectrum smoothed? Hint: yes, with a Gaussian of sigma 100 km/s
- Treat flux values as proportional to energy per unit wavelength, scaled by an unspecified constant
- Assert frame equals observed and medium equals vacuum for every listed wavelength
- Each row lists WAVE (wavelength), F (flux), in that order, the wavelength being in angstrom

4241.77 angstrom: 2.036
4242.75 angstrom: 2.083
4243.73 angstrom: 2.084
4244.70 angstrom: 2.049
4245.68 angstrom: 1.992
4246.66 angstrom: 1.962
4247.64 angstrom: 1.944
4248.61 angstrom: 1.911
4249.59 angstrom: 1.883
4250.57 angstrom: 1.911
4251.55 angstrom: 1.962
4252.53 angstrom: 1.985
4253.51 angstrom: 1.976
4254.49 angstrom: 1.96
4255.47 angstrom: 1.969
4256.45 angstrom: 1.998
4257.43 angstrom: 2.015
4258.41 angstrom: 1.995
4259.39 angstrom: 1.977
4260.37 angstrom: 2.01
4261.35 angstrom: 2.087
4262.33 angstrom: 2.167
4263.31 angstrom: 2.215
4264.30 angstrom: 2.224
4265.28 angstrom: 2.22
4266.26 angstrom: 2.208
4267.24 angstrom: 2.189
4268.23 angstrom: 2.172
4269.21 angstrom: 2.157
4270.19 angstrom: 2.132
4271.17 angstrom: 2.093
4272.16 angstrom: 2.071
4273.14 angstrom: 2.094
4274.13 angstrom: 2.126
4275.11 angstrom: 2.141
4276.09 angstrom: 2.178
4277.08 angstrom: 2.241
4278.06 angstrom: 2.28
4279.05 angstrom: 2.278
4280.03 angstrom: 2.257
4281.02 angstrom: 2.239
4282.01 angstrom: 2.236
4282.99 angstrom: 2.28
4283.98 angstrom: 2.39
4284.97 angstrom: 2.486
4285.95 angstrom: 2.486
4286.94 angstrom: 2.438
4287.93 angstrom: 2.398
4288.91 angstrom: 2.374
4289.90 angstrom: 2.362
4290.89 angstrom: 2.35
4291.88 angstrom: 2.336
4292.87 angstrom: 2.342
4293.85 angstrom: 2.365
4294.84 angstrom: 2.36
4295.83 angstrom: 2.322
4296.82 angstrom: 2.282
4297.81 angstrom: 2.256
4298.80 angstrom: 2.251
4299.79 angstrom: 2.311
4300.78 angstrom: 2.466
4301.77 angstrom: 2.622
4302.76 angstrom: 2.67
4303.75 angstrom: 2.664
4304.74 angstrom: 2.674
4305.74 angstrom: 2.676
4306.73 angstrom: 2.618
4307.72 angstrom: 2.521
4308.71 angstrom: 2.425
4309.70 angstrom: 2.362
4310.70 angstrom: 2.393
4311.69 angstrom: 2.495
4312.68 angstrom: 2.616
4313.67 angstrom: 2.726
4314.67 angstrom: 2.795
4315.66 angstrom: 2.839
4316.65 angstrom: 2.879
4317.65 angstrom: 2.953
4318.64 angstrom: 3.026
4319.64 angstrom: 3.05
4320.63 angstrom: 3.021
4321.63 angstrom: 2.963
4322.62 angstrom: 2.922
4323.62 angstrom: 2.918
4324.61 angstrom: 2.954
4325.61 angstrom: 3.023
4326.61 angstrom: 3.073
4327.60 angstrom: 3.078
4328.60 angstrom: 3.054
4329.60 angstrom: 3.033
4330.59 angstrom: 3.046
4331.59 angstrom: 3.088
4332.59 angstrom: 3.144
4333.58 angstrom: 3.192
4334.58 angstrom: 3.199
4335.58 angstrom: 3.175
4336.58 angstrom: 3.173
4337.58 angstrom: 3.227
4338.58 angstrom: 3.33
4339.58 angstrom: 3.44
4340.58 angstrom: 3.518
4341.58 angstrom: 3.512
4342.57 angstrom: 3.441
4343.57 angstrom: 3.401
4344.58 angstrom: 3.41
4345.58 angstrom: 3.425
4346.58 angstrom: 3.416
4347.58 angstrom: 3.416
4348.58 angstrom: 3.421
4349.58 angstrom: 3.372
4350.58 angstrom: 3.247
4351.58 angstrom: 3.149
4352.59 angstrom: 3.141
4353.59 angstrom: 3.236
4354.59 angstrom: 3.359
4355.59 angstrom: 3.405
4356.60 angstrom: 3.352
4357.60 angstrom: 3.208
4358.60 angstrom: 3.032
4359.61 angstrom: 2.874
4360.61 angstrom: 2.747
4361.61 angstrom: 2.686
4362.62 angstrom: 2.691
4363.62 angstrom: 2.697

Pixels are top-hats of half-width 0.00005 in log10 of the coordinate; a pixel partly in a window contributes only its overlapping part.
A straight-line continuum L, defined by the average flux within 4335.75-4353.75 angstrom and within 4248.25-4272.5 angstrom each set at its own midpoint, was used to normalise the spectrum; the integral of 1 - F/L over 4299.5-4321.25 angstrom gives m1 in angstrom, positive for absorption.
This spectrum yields 1.1 angstrom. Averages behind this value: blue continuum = 2.06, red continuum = 3.35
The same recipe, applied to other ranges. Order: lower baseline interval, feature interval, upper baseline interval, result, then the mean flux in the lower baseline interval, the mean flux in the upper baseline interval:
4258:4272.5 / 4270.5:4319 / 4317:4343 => 2.97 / 2.13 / 3.13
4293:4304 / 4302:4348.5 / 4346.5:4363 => -3.86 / 2.41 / 3.16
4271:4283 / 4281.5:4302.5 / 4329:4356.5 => 0.60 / 2.19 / 3.29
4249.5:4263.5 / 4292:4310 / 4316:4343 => 1.58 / 2.01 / 3.13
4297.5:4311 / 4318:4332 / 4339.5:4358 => -0.57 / 2.5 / 3.36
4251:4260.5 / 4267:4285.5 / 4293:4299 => -0.53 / 1.98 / 2.31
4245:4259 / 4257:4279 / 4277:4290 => 0.15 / 1.96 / 2.34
